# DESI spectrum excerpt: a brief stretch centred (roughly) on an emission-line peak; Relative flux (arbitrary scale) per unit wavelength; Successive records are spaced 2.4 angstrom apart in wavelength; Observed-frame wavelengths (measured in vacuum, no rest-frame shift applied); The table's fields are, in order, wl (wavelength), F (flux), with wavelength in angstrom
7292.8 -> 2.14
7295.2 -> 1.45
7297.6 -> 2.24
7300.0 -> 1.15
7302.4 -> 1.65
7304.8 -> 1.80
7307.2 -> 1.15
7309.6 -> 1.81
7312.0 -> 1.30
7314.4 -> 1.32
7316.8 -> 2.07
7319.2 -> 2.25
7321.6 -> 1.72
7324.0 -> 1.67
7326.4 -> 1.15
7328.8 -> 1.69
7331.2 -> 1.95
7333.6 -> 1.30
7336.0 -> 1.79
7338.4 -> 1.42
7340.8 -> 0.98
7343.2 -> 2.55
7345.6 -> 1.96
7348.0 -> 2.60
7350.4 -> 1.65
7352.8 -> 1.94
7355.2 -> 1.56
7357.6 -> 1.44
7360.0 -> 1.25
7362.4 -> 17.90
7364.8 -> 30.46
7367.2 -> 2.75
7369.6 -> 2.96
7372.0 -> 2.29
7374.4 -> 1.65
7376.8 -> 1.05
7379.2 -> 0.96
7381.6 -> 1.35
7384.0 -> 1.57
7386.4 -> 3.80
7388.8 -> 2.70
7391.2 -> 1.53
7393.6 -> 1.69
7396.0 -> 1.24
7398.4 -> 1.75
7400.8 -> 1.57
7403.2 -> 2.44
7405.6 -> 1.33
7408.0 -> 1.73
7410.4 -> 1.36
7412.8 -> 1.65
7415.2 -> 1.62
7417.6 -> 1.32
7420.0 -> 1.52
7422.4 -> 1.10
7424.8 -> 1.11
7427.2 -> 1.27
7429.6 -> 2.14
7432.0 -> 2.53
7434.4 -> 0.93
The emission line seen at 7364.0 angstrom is H-alpha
